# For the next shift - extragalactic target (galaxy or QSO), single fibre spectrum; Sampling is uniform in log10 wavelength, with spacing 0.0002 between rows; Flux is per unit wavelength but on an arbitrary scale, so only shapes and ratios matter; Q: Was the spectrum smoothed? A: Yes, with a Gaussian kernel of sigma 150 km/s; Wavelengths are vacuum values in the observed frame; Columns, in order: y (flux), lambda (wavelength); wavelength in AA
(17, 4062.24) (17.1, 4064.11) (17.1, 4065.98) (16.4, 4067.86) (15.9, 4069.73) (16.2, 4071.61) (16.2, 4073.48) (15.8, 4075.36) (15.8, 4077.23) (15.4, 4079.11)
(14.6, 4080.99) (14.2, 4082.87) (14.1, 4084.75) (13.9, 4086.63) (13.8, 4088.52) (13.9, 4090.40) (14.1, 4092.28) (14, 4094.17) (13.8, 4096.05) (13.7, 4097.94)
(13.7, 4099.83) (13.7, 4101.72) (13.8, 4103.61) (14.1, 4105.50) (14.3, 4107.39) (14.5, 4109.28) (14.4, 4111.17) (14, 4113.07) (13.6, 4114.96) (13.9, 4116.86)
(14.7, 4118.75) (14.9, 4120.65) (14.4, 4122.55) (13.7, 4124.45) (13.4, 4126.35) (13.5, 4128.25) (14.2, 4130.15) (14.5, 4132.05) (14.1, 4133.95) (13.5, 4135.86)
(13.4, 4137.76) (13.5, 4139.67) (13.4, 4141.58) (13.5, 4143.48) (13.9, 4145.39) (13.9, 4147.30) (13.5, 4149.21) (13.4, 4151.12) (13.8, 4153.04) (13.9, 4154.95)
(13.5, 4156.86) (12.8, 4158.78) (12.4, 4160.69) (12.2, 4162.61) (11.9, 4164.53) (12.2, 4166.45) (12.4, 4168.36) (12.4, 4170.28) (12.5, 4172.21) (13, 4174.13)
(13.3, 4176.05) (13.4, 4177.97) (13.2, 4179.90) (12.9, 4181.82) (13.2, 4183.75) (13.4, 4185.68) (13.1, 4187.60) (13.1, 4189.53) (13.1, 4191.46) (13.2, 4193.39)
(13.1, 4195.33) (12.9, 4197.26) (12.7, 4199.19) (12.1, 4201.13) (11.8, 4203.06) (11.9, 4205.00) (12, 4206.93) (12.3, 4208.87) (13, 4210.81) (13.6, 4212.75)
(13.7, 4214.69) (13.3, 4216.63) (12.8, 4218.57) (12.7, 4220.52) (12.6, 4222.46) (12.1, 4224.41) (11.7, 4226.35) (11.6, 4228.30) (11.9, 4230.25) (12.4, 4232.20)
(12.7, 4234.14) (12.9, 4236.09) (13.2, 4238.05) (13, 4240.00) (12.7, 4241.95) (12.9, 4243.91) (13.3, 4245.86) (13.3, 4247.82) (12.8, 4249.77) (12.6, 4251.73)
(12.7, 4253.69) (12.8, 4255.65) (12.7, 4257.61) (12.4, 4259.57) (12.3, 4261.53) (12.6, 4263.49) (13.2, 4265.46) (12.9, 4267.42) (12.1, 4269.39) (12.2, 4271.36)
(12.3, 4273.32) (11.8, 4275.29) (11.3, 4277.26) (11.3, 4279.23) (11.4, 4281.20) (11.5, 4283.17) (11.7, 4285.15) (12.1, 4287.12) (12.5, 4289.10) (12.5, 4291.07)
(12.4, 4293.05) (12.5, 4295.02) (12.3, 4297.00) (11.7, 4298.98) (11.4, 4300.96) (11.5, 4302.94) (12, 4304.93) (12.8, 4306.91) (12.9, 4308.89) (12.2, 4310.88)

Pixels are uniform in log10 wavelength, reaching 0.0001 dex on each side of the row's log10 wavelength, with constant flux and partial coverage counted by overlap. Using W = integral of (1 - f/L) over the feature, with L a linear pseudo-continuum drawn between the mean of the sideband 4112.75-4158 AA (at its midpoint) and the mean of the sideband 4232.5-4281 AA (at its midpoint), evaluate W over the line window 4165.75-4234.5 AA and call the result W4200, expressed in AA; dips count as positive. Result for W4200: 2.35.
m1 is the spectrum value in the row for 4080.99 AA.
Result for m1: 14.6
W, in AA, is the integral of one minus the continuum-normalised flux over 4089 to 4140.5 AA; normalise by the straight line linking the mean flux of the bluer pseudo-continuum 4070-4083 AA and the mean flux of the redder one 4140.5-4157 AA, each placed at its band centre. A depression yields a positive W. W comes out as 2.0 AA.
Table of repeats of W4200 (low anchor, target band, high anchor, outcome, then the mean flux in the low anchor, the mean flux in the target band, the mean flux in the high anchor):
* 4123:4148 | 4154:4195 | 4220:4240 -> 0.85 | 13.7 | 12.9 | 12.4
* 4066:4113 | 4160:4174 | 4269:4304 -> 1.27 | 14.6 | 12.3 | 11.9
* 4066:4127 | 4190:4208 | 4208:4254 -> 0.84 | 14.5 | 12.5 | 12.7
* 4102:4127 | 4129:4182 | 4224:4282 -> 1.53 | 14.1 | 13.2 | 12.4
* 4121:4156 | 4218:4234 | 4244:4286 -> 0.70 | 13.8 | 12.2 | 12.4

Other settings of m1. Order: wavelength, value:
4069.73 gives 15.9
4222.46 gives 12.6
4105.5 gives 14.1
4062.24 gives 17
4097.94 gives 13.7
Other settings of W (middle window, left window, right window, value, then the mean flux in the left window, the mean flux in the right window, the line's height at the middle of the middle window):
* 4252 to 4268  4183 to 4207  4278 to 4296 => -0.6 AA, 12.8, 12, 12.2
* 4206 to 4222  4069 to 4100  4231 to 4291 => 0.2 AA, 14.7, 12.5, 13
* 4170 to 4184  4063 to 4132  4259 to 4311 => 0.6 AA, 14.6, 12.1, 13.5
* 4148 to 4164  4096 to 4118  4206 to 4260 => 0.4 AA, 14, 12.7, 13.5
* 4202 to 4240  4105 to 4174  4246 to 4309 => 0.7 AA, 13.5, 12.3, 12.8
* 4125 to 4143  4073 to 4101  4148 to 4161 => 0.0 AA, 14.4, 13.4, 13.7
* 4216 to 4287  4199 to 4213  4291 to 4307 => -1.3 AA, 12.3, 12.1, 12.2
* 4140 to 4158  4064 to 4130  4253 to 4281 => 0.3 AA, 14.5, 12.3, 13.9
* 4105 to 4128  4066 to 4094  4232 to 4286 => 0.6 AA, 15.1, 12.5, 14.5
